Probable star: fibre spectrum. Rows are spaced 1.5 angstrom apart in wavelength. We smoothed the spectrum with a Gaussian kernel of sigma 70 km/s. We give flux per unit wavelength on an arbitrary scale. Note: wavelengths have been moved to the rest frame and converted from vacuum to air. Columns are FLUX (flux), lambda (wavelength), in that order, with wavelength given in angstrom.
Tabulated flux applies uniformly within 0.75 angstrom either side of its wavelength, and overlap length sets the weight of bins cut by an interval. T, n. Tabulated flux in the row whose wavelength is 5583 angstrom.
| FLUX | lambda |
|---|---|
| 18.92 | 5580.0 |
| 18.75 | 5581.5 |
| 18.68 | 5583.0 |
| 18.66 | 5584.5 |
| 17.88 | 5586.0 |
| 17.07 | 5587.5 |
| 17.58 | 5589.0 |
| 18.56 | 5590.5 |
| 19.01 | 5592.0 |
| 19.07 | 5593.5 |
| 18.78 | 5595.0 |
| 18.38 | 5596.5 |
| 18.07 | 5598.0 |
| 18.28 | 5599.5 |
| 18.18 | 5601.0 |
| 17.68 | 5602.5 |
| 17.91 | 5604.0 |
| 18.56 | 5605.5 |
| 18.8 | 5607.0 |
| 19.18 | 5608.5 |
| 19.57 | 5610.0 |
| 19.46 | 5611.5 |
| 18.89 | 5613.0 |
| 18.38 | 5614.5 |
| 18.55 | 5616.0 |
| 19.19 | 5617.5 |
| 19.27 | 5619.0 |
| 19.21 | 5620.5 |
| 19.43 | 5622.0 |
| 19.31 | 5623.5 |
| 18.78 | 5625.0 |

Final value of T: 18.68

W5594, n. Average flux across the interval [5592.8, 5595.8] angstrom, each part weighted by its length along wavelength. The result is 18.9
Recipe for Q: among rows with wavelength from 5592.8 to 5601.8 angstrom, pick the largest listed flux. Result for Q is 19.07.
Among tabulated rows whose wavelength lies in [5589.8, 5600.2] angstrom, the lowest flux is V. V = 18.07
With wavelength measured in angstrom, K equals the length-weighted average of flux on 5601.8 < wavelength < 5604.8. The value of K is 17.8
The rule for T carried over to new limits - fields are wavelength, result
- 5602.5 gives 17.68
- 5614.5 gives 18.38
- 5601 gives 18.18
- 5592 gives 19.01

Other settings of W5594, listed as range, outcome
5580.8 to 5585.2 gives 18.7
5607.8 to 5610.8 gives 19.4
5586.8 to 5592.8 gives 18.1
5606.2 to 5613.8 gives 19.2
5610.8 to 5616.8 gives 18.8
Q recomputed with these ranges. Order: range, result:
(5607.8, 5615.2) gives 19.57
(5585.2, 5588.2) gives 17.88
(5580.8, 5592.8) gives 19.01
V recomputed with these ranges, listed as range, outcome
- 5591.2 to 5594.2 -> 19.01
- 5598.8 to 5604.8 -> 17.68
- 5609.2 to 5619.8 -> 18.38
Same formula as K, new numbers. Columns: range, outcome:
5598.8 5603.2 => 18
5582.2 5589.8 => 18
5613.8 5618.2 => 18.7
